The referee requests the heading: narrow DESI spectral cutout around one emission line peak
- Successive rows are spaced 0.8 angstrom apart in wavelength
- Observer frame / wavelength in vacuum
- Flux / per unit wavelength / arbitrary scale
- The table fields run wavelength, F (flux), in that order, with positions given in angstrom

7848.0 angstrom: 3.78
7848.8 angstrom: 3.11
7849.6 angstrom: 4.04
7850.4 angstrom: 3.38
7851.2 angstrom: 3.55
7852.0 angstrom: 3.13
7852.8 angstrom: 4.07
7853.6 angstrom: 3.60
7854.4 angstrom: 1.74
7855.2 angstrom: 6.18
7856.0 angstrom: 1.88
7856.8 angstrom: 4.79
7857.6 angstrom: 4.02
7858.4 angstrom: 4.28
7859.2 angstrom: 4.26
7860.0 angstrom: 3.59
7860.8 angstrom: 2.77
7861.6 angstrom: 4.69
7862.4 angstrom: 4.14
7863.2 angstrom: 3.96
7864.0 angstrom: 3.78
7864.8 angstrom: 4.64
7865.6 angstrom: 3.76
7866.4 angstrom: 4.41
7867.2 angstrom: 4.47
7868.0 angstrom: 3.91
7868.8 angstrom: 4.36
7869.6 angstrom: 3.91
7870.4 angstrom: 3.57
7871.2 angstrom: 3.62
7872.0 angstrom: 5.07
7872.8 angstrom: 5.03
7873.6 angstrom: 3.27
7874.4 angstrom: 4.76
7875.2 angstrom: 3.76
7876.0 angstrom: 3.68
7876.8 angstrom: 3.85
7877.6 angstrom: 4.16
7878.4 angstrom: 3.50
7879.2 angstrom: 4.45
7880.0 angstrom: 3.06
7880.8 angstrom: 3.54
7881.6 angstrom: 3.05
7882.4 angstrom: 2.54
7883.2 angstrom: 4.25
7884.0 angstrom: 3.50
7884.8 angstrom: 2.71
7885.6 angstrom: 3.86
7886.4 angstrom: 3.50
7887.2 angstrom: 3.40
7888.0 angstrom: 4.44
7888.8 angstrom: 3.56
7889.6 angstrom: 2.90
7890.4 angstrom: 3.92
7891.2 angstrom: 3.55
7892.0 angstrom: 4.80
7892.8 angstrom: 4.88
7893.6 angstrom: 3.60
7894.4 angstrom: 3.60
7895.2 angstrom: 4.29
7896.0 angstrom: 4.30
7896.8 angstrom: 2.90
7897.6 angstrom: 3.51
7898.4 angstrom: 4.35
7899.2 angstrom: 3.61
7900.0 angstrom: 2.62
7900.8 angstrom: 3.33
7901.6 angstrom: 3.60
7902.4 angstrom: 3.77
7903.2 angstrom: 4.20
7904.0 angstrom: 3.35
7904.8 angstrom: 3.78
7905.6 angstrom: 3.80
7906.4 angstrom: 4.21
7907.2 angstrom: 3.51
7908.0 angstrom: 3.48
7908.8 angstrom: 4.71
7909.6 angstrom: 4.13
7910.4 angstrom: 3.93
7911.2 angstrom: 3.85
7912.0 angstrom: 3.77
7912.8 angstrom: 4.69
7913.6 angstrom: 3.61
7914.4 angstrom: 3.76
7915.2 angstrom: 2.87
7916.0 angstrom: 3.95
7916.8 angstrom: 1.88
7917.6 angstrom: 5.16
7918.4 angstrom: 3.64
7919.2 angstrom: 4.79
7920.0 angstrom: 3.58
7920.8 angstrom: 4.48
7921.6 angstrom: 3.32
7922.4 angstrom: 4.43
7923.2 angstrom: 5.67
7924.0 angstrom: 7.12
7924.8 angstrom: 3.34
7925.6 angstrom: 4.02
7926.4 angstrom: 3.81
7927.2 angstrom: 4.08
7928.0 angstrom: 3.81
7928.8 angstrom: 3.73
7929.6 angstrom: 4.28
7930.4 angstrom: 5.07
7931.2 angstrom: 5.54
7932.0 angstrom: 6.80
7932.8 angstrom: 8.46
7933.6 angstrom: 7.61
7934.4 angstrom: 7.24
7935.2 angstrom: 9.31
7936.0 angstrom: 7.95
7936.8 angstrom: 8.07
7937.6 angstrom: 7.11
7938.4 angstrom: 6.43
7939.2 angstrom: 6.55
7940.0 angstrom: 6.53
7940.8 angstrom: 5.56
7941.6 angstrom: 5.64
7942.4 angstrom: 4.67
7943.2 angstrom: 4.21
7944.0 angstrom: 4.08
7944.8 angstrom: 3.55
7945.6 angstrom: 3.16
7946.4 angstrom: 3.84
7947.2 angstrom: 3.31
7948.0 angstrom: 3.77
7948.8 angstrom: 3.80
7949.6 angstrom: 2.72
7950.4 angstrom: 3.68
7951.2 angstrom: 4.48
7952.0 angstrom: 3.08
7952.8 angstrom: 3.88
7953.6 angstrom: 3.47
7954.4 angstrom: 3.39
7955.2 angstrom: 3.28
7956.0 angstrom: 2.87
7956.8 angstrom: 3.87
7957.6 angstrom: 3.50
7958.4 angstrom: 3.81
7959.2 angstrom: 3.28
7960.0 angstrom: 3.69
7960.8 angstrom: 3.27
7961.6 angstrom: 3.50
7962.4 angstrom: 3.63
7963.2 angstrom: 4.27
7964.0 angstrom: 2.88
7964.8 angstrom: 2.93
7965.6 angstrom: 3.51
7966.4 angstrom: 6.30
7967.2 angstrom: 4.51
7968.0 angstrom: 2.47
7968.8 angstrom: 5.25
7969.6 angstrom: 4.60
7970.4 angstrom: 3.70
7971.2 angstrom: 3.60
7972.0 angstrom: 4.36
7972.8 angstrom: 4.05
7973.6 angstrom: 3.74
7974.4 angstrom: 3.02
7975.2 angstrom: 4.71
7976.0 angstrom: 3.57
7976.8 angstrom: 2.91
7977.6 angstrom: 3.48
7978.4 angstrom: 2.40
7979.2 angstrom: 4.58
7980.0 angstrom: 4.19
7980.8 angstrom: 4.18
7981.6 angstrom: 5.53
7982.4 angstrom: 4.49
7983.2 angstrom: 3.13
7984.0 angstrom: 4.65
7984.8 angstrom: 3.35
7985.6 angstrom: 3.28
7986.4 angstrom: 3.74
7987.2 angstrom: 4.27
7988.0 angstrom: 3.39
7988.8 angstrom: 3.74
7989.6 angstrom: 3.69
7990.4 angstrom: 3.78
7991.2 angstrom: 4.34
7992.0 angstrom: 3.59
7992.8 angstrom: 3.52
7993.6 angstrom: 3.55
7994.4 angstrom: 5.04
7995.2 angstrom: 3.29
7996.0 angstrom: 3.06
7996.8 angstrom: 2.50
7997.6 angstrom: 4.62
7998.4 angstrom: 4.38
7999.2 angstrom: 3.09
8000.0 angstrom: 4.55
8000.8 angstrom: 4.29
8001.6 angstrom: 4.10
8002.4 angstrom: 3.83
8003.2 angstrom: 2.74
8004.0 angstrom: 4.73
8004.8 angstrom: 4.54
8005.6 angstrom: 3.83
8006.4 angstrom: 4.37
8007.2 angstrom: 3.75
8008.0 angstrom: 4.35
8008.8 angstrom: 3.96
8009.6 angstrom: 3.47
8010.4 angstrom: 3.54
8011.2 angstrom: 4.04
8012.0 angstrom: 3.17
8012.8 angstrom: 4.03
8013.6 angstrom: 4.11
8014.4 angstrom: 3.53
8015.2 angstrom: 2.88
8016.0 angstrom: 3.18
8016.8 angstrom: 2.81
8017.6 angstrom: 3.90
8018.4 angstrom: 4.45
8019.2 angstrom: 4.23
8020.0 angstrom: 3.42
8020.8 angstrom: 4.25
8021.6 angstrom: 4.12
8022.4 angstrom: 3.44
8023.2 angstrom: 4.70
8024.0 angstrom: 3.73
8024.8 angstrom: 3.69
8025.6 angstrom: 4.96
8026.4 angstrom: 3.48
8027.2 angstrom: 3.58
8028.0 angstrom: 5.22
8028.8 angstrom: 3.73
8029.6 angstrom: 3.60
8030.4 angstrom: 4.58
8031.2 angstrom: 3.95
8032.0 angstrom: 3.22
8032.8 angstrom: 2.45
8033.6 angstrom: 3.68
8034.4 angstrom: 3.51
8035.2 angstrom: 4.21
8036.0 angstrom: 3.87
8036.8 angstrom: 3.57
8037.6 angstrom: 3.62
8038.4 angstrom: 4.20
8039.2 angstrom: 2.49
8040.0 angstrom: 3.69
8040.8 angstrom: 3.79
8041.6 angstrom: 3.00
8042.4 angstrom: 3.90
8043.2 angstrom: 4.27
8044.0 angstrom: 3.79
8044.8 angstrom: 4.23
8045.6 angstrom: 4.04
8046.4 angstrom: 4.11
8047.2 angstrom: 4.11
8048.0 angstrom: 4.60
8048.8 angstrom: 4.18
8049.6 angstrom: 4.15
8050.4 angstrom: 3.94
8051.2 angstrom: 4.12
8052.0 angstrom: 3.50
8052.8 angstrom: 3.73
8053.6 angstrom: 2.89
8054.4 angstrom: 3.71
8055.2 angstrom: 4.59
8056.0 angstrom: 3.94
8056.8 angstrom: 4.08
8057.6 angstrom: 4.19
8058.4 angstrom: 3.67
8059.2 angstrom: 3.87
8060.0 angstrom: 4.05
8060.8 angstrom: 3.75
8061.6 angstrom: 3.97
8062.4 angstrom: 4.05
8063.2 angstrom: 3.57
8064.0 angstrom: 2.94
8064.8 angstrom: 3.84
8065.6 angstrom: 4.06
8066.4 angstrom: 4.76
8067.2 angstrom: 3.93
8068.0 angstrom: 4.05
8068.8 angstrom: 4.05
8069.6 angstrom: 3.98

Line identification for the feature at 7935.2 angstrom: H-beta 4861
